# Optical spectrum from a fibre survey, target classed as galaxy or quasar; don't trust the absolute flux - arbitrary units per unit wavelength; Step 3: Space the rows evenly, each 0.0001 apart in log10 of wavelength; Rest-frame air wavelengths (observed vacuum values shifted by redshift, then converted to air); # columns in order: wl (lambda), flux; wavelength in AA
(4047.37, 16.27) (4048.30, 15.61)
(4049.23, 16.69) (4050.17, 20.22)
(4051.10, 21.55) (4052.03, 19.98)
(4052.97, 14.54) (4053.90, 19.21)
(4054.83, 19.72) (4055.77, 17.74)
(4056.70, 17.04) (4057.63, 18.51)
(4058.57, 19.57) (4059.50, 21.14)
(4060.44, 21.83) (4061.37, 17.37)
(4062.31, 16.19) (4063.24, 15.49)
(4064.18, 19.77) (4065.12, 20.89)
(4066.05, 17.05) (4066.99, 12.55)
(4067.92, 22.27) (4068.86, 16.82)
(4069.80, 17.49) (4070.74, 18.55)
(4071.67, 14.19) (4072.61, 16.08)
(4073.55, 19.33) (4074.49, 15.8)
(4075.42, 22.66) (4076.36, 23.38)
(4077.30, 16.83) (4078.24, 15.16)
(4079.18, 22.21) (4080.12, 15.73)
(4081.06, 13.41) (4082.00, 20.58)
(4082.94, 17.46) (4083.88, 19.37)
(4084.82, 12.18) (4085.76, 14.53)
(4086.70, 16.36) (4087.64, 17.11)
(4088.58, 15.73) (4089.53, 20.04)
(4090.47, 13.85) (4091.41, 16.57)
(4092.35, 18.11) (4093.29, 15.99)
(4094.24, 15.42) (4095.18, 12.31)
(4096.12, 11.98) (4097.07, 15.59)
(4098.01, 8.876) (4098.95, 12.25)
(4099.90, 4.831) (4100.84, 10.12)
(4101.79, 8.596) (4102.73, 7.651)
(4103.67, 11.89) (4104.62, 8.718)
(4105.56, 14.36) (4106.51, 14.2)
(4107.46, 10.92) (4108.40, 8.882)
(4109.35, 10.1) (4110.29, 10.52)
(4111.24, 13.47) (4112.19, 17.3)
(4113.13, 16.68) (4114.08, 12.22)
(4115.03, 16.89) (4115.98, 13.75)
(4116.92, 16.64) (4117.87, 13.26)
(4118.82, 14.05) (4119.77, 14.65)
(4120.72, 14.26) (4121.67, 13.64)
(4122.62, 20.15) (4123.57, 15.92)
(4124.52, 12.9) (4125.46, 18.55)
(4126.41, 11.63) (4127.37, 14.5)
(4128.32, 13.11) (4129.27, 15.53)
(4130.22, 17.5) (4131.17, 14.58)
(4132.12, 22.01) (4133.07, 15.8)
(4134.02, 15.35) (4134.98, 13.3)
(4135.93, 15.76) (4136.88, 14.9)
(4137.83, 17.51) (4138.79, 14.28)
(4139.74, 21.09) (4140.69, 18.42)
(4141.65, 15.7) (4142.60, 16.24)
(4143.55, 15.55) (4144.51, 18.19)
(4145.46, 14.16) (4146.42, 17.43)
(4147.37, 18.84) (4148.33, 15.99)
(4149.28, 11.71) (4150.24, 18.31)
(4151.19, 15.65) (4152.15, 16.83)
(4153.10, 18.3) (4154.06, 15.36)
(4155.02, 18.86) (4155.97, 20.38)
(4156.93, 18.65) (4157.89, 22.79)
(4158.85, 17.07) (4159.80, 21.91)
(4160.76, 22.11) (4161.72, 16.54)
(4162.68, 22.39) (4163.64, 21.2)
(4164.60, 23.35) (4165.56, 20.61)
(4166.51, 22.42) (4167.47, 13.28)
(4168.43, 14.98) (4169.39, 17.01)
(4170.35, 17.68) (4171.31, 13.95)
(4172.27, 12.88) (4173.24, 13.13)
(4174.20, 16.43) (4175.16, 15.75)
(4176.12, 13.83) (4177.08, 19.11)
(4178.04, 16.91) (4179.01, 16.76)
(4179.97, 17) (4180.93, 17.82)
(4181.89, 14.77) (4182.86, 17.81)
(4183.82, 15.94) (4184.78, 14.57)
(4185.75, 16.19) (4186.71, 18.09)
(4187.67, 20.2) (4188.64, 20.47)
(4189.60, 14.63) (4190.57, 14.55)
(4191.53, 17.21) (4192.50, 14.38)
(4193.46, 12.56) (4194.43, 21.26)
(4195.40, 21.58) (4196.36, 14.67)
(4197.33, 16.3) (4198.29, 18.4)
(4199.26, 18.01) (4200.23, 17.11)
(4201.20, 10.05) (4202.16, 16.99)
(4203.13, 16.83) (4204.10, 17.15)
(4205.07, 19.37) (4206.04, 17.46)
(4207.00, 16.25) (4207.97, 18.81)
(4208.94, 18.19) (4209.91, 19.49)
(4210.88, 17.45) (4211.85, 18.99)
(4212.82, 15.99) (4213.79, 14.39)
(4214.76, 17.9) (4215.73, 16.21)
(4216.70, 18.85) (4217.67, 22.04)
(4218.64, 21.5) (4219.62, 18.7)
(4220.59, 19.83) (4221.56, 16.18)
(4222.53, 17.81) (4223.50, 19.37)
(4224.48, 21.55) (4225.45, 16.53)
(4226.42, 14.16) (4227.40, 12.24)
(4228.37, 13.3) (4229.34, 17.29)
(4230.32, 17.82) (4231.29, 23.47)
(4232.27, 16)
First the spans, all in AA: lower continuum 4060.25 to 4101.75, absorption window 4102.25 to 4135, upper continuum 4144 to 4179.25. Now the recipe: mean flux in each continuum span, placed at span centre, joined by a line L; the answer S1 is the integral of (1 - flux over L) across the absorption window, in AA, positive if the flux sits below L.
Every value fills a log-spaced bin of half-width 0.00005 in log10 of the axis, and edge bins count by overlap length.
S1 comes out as 5.3 AA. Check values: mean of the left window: 16.2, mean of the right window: 17.6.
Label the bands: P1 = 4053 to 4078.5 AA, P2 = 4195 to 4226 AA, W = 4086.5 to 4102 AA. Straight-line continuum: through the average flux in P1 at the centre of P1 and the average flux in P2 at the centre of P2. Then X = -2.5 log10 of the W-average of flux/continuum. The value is 0.30 mag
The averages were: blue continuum 18.2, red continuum 17.8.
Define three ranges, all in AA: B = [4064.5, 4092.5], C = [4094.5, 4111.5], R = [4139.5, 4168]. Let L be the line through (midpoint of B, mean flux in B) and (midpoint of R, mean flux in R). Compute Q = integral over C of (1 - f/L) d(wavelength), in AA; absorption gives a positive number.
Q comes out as 6.6 AA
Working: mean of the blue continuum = 17.4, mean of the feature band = 10.9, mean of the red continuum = 18.3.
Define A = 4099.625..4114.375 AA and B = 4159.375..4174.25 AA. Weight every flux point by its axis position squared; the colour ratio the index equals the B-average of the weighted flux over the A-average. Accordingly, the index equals 1.64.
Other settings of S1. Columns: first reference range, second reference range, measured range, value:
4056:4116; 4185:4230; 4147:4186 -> -1.75 AA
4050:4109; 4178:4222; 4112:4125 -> 1.06 AA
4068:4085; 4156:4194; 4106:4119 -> 3.07 AA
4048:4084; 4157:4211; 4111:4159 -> 4.13 AA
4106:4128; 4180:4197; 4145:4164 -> -3.21 AA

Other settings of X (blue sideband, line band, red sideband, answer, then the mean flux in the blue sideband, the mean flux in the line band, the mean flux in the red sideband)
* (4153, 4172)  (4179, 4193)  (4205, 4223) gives 0.11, 18.9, 16.7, 18.2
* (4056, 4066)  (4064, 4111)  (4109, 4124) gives 0.12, 18.7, 15.1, 14.6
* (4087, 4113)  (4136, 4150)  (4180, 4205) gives -0.12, 12.9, 16.4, 16.8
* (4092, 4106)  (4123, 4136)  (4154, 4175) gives -0.05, 11.7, 15.5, 18.3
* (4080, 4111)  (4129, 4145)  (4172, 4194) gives -0.13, 13.4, 16.6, 16.2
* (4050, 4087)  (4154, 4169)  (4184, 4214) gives -0.13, 18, 19.6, 17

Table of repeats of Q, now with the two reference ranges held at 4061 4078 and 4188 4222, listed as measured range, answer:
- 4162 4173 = -0.3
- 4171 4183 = 1.2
